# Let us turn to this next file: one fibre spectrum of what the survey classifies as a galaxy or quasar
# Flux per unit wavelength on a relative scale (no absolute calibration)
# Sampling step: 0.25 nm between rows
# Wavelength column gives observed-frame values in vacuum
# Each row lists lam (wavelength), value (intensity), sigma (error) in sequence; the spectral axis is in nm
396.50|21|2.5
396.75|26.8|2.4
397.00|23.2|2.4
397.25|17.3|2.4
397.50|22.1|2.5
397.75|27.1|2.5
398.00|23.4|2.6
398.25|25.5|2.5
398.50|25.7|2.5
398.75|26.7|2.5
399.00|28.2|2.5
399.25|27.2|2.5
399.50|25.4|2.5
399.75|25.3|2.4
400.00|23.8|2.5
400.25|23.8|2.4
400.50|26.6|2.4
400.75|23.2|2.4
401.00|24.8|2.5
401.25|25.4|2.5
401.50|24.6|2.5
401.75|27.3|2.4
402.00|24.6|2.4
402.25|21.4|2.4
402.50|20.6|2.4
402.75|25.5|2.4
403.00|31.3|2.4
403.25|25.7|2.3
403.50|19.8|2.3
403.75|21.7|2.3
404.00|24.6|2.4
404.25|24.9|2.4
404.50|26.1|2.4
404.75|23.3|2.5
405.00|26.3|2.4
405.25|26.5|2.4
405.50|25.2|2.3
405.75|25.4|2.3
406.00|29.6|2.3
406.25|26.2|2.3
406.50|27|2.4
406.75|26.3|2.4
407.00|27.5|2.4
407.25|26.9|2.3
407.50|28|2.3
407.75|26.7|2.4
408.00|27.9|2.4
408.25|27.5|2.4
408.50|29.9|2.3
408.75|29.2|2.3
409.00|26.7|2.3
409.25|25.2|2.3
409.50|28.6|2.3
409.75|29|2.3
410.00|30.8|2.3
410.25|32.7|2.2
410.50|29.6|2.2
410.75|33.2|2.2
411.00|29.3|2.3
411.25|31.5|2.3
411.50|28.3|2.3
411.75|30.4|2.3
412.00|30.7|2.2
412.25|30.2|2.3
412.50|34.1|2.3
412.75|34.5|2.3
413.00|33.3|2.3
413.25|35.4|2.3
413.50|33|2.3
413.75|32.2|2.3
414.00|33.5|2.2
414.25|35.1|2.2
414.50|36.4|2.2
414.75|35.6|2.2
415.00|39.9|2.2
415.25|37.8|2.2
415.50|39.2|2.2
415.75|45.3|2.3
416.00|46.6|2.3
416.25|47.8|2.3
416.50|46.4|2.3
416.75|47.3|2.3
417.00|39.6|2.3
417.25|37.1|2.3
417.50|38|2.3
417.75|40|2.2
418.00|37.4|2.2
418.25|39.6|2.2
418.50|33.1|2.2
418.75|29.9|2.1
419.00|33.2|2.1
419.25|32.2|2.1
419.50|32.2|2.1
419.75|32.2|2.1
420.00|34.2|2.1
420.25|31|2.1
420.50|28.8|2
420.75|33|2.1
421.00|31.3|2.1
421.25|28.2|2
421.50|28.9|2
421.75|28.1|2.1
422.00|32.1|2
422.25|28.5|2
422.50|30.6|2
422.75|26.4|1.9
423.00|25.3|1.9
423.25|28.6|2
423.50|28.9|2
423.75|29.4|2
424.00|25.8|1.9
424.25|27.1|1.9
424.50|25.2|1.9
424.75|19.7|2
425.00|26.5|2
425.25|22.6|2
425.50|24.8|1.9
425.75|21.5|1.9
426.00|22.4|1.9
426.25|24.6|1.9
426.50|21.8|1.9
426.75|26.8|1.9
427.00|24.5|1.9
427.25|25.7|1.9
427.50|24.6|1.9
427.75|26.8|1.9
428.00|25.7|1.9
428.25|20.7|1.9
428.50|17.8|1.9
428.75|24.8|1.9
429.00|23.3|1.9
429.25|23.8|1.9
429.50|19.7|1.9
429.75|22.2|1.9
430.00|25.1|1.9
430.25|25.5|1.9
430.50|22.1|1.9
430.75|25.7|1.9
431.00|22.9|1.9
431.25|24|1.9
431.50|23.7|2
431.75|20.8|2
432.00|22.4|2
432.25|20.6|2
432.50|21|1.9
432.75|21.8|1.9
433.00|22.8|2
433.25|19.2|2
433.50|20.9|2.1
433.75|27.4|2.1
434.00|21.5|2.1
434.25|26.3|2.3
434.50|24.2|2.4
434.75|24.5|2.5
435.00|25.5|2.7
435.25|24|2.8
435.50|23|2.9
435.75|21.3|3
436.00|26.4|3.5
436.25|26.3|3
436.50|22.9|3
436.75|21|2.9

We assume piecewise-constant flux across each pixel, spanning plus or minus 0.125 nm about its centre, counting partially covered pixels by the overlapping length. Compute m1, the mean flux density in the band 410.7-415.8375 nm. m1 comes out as 34.2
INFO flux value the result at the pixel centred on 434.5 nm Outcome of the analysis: 24.2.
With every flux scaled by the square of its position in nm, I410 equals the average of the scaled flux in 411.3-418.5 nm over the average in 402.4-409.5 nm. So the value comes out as 1.5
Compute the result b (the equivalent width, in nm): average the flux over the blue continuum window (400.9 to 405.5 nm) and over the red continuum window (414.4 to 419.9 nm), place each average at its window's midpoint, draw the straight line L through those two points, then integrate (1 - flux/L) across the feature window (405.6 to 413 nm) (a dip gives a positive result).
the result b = 0.38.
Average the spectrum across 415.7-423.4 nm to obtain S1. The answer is 34.5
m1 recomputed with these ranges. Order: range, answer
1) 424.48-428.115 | 24.2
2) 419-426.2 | 28.1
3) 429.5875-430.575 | 23.7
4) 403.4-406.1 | 24.9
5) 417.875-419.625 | 33.9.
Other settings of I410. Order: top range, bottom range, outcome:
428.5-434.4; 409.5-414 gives 0.79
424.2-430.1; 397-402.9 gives 1.09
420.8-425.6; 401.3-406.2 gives 1.20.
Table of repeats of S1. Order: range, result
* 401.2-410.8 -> 26.6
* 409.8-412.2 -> 30.7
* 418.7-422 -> 31.1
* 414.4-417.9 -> 41.2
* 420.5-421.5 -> 30.3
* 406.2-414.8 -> 30.3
